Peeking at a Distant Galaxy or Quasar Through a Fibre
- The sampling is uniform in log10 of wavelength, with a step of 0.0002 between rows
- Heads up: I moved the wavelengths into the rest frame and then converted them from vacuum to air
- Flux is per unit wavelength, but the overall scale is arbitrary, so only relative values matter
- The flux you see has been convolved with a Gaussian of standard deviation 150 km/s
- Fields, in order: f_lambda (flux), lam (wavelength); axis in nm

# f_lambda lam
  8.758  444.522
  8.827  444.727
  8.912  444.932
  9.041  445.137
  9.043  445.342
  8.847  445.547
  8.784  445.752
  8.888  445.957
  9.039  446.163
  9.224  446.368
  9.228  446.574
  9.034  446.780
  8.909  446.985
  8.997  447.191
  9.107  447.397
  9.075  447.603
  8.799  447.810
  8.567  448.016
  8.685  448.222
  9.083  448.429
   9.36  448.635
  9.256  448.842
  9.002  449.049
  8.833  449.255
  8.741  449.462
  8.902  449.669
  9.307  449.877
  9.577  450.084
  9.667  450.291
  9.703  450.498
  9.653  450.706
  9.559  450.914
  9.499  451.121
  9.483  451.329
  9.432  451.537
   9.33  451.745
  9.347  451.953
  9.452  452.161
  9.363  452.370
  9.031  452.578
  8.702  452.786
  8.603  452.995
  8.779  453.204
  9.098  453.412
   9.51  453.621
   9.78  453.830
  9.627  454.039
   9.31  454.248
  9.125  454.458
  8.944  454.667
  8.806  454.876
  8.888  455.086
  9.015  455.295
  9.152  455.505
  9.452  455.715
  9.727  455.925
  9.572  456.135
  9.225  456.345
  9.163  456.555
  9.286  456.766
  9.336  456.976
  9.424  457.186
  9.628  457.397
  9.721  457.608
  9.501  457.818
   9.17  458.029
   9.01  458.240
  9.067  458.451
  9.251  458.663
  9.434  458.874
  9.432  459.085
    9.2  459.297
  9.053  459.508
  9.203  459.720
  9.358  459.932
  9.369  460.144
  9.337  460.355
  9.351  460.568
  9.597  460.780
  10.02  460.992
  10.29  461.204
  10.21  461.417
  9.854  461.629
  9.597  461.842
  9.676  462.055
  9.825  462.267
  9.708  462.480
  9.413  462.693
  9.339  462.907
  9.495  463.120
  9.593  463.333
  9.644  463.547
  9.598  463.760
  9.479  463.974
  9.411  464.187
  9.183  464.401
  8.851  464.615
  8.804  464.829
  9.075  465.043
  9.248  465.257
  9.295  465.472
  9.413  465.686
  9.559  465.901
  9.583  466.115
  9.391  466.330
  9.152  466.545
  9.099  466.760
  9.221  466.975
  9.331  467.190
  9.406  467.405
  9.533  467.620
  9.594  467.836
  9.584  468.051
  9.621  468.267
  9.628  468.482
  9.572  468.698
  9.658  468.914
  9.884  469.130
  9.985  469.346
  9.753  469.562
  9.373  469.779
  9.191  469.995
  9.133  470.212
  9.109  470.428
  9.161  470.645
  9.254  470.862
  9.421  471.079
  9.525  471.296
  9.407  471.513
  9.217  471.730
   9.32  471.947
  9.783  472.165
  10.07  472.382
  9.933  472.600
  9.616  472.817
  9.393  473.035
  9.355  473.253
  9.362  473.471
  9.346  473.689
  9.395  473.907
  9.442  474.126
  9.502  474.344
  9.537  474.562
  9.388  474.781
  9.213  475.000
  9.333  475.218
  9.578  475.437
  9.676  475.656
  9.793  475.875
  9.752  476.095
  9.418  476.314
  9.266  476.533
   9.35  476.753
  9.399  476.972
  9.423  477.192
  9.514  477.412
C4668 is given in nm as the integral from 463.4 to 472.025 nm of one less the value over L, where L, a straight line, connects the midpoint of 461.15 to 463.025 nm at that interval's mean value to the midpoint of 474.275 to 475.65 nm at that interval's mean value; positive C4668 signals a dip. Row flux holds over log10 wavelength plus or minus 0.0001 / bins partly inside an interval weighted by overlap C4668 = 0.20 nm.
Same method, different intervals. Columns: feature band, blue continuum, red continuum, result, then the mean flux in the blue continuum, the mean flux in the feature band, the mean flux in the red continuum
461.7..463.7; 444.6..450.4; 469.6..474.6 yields -0.068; 9.03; 9.59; 9.43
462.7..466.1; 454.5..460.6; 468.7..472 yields 0.007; 9.28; 9.34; 9.43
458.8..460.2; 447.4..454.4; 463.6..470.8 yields 0.003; 9.21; 9.28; 9.39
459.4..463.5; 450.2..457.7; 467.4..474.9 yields -0.087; 9.31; 9.59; 9.5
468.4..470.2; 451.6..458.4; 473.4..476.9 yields -0.039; 9.25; 9.6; 9.46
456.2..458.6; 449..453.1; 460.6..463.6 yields 0.051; 9.26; 9.32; 9.72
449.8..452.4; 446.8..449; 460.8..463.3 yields -0.095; 8.99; 9.5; 9.76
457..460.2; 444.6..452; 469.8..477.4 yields -0.022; 9.13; 9.32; 9.44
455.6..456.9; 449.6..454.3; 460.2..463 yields 0.014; 9.34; 9.4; 9.7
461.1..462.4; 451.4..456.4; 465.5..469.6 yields -0.071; 9.22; 9.9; 9.52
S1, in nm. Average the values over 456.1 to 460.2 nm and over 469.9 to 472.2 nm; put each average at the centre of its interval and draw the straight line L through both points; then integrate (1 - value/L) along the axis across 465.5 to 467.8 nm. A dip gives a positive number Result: -0.02 nm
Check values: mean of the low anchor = 9.31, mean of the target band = 9.37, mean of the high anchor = 9.3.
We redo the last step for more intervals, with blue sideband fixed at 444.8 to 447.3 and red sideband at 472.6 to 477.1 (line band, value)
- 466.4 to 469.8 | -0.062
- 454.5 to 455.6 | 0.021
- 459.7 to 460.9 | -0.021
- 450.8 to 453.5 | -0.033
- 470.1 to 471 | 0.022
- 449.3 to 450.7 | -0.040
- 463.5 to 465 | 0.006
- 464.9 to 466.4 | -0.006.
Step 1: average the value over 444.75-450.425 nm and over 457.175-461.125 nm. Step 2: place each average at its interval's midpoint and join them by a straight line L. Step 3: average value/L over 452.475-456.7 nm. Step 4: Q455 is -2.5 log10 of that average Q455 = 0.01 mag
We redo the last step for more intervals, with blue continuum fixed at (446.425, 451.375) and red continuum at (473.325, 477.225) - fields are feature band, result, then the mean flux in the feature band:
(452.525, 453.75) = 0.029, 8.97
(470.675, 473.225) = -0.012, 9.52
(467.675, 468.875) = -0.025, 9.6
